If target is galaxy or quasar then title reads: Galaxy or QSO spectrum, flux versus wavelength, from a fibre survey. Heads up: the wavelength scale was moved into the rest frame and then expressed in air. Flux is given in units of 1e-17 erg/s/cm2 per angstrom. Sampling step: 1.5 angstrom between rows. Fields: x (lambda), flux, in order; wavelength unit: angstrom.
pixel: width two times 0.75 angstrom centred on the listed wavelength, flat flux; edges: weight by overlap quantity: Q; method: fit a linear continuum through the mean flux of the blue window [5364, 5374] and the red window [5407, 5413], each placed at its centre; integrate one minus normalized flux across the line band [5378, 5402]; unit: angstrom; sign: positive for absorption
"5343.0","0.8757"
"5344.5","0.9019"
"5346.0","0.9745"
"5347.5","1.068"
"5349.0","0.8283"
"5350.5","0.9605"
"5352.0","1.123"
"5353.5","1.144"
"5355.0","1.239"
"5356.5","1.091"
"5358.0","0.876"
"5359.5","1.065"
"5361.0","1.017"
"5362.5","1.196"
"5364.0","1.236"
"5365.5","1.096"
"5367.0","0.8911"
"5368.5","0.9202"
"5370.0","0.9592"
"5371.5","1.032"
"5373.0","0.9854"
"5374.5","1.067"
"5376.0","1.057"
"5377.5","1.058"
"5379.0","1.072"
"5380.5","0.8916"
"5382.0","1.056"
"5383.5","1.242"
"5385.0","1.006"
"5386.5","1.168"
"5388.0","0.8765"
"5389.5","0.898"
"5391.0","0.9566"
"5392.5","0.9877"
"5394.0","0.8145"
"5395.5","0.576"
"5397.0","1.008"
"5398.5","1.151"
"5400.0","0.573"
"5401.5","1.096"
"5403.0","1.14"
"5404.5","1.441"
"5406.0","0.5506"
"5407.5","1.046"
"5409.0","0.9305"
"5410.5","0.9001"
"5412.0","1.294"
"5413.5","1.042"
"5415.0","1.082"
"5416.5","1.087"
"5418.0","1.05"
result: 1.5 angstrom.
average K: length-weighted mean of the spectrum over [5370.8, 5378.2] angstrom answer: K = 1.04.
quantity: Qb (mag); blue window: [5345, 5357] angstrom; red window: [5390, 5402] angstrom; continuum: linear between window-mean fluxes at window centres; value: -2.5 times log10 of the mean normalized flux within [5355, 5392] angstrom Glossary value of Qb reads -0.069 mag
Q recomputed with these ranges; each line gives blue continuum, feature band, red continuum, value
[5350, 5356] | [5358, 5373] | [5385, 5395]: 0.40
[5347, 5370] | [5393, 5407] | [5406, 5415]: 1.13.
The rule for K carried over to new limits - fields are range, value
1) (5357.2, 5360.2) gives 0.971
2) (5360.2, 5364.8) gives 1.15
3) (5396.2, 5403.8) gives 0.994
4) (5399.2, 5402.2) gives 0.835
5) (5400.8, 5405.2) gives 1.22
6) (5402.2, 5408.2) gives 1.04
